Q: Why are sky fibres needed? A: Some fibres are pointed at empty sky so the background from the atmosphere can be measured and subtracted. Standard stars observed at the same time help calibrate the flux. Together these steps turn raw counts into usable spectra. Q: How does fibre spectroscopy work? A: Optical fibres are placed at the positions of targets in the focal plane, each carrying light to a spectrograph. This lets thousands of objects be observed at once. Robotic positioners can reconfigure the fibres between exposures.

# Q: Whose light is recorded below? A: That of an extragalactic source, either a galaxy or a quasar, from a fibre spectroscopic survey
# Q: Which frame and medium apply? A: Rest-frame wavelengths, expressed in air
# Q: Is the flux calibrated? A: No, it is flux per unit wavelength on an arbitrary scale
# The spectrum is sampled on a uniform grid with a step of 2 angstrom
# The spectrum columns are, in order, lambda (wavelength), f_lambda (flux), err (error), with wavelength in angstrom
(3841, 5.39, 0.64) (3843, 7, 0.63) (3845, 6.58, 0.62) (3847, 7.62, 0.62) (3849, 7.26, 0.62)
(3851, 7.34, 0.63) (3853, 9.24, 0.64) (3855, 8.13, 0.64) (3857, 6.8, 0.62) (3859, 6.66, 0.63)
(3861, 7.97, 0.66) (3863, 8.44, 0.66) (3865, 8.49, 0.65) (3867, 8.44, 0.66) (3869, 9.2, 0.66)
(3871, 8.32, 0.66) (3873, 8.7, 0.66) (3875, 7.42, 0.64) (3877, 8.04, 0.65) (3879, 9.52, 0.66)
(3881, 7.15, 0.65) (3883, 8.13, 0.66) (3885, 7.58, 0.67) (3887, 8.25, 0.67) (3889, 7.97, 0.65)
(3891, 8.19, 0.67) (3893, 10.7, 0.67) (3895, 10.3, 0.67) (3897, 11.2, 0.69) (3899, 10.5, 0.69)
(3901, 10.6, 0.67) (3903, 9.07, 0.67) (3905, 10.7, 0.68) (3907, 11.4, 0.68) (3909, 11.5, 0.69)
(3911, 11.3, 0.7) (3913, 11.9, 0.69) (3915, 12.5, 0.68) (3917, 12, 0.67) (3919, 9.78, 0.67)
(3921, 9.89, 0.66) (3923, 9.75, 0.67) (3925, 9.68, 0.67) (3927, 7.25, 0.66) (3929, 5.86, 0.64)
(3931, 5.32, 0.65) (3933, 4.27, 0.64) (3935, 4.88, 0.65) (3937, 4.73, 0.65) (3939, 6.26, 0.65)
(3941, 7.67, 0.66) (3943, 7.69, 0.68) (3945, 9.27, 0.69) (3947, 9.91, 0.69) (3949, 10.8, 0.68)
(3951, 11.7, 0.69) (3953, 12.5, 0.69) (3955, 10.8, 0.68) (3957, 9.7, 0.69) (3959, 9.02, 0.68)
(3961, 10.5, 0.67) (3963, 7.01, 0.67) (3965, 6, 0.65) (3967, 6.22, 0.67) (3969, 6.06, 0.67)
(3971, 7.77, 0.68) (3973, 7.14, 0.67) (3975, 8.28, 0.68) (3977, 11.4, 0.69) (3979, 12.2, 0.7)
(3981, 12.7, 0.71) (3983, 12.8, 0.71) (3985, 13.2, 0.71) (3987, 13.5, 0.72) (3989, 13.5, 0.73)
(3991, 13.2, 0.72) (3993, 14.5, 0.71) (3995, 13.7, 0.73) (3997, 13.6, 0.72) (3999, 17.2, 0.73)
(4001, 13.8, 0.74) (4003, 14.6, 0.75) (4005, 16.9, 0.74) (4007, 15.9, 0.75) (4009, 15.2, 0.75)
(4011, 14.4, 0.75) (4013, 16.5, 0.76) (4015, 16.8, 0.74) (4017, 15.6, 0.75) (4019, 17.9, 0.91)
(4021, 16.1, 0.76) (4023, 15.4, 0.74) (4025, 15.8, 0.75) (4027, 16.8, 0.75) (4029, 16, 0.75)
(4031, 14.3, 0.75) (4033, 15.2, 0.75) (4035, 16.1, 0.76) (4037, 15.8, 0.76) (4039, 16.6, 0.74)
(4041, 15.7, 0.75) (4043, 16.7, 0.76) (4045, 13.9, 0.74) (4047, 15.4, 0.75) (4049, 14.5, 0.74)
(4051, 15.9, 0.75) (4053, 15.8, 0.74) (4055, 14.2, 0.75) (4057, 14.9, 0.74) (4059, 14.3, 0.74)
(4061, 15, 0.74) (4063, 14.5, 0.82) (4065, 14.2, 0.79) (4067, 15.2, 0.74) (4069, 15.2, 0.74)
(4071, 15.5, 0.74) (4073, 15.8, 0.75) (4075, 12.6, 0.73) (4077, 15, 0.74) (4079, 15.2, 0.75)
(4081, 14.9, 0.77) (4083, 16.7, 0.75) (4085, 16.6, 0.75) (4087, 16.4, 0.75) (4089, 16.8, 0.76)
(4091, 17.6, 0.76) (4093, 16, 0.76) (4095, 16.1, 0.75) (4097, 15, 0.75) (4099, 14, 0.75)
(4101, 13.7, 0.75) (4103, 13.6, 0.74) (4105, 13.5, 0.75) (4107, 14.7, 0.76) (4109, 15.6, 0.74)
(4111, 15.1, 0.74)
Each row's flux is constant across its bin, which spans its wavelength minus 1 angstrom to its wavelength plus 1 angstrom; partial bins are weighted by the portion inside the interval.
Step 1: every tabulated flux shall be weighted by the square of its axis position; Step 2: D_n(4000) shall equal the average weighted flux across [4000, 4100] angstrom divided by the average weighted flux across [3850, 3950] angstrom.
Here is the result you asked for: 1.9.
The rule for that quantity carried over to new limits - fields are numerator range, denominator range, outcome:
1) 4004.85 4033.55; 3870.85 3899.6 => 1.94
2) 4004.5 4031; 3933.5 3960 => 1.89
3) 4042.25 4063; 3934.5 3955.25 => 1.81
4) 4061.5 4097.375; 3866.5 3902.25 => 1.92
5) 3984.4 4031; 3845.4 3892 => 2.04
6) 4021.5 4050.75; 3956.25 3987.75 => 1.68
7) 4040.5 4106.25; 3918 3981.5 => 1.90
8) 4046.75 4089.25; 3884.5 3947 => 1.82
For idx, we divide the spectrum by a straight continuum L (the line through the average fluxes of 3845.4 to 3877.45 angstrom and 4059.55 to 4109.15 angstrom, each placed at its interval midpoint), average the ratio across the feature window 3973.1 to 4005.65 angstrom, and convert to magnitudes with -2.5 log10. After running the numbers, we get -0.094 mag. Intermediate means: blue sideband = 7.98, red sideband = 15.2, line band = 13.2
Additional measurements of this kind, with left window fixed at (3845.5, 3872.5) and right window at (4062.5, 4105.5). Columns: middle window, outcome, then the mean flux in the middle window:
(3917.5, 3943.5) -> 0.375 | 7.24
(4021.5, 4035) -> -0.166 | 15.6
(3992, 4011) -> -0.193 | 15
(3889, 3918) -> -0.142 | 10.7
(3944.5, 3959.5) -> 0.042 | 10.6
